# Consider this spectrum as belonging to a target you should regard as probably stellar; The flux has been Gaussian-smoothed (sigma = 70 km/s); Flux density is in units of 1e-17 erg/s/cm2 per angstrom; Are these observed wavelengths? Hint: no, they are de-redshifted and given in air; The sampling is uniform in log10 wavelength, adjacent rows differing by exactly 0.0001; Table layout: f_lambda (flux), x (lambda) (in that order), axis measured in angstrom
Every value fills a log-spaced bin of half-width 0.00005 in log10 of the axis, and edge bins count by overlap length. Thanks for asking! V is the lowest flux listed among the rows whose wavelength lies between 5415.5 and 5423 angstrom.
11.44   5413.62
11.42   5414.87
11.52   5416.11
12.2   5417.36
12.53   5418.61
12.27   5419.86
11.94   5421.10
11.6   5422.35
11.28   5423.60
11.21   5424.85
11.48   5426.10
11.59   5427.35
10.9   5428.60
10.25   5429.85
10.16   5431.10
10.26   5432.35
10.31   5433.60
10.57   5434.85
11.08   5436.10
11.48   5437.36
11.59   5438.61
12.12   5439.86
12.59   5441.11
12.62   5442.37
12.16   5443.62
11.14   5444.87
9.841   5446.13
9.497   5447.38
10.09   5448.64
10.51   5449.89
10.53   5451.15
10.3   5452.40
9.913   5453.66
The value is 11.52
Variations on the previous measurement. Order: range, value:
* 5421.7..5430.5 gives 10.25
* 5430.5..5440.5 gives 10.16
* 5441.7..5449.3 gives 9.497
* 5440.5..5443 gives 12.59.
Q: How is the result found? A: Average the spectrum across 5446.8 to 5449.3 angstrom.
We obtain 9.81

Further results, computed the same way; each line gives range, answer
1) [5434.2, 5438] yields 11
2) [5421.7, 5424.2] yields 11.4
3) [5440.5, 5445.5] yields 12.1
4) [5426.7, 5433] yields 10.6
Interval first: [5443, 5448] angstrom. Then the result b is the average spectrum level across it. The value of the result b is 10.7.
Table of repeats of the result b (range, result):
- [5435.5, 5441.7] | 11.8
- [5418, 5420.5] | 12.4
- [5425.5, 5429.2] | 11.3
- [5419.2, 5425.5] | 11.7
